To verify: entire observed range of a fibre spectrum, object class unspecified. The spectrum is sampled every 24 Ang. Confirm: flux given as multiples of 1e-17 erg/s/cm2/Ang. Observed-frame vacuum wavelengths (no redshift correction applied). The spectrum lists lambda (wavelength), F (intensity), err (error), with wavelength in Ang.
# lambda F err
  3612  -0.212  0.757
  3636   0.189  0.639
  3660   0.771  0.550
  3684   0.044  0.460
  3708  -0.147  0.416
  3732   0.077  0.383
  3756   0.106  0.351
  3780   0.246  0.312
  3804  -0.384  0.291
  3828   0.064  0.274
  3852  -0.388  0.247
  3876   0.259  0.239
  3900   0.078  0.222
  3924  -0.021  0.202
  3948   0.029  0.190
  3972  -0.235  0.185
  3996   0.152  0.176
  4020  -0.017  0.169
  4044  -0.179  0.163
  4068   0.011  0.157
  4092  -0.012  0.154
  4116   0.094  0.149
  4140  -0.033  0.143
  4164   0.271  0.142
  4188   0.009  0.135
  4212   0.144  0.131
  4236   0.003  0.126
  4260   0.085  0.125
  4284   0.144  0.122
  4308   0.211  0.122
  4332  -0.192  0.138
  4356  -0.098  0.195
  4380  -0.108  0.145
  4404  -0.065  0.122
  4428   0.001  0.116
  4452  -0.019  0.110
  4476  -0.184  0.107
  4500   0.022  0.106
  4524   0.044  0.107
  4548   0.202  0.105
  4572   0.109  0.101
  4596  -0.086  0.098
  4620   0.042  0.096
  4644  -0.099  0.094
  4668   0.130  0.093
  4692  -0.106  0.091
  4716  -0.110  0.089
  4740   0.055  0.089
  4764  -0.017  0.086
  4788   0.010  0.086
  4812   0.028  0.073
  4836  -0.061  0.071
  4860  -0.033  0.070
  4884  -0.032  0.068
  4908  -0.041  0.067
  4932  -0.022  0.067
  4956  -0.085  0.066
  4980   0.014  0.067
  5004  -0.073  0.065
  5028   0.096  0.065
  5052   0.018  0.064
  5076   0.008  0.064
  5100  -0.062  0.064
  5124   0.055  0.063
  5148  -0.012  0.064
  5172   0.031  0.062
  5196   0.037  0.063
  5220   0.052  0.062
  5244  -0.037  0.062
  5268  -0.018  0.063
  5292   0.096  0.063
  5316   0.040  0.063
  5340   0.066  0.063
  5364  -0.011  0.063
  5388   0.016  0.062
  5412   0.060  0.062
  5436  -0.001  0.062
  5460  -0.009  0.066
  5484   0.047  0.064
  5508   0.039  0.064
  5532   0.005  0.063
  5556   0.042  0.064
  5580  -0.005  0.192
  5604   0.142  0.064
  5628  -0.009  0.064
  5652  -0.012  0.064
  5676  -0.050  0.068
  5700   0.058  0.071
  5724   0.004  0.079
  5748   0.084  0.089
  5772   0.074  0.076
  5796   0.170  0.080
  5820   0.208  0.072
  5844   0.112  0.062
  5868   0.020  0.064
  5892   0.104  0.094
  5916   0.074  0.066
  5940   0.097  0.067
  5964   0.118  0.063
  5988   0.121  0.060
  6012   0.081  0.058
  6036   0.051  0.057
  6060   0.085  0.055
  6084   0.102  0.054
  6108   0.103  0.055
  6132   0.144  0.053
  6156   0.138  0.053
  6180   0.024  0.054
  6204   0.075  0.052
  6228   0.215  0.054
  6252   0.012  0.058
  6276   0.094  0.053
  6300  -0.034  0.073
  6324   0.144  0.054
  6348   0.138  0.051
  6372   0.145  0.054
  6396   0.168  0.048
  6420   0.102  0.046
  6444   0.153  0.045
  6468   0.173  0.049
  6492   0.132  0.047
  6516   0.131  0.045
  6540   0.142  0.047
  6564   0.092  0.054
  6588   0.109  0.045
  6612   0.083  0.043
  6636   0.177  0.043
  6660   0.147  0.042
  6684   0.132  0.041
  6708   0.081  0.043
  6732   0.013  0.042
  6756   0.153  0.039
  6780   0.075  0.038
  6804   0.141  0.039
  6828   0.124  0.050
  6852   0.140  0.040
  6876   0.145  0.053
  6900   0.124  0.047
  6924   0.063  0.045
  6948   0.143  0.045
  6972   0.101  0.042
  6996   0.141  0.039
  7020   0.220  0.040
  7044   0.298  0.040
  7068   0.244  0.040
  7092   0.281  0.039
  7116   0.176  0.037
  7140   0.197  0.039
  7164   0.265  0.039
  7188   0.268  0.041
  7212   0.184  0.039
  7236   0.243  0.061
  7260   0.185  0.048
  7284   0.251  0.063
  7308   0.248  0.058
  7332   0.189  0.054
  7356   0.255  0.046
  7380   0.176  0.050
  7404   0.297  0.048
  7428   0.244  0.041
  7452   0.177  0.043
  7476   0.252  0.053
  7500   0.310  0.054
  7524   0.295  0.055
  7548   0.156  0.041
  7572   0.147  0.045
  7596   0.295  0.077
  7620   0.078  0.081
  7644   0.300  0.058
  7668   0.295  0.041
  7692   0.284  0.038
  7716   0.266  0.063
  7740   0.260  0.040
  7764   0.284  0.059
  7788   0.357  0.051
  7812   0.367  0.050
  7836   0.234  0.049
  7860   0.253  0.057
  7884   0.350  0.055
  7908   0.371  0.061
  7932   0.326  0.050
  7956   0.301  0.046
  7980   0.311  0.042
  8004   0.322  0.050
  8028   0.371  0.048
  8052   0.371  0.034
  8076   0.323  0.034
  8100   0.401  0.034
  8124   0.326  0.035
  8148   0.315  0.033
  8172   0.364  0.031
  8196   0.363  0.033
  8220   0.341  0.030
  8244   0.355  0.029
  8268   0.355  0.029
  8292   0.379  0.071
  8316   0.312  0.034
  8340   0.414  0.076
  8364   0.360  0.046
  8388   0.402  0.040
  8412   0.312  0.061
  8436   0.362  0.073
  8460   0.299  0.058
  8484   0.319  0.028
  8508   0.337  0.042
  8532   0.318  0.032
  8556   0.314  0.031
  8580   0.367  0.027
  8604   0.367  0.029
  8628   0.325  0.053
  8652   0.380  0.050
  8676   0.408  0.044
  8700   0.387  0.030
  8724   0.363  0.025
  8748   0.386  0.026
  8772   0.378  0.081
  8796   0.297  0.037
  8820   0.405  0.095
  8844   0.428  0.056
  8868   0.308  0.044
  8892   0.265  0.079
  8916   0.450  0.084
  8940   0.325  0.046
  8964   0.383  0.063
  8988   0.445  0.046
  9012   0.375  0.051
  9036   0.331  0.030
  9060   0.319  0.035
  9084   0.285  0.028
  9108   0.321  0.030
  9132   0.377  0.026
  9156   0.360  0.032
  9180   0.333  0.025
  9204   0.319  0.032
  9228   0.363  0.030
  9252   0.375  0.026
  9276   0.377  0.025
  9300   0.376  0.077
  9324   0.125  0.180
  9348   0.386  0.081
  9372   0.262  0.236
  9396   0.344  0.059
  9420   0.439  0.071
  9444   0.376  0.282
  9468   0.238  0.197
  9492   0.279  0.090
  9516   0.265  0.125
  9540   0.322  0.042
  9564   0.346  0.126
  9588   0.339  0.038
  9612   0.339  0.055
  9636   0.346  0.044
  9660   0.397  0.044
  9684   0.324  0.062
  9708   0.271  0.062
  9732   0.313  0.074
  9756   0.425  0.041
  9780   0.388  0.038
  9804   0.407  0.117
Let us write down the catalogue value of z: 0.757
